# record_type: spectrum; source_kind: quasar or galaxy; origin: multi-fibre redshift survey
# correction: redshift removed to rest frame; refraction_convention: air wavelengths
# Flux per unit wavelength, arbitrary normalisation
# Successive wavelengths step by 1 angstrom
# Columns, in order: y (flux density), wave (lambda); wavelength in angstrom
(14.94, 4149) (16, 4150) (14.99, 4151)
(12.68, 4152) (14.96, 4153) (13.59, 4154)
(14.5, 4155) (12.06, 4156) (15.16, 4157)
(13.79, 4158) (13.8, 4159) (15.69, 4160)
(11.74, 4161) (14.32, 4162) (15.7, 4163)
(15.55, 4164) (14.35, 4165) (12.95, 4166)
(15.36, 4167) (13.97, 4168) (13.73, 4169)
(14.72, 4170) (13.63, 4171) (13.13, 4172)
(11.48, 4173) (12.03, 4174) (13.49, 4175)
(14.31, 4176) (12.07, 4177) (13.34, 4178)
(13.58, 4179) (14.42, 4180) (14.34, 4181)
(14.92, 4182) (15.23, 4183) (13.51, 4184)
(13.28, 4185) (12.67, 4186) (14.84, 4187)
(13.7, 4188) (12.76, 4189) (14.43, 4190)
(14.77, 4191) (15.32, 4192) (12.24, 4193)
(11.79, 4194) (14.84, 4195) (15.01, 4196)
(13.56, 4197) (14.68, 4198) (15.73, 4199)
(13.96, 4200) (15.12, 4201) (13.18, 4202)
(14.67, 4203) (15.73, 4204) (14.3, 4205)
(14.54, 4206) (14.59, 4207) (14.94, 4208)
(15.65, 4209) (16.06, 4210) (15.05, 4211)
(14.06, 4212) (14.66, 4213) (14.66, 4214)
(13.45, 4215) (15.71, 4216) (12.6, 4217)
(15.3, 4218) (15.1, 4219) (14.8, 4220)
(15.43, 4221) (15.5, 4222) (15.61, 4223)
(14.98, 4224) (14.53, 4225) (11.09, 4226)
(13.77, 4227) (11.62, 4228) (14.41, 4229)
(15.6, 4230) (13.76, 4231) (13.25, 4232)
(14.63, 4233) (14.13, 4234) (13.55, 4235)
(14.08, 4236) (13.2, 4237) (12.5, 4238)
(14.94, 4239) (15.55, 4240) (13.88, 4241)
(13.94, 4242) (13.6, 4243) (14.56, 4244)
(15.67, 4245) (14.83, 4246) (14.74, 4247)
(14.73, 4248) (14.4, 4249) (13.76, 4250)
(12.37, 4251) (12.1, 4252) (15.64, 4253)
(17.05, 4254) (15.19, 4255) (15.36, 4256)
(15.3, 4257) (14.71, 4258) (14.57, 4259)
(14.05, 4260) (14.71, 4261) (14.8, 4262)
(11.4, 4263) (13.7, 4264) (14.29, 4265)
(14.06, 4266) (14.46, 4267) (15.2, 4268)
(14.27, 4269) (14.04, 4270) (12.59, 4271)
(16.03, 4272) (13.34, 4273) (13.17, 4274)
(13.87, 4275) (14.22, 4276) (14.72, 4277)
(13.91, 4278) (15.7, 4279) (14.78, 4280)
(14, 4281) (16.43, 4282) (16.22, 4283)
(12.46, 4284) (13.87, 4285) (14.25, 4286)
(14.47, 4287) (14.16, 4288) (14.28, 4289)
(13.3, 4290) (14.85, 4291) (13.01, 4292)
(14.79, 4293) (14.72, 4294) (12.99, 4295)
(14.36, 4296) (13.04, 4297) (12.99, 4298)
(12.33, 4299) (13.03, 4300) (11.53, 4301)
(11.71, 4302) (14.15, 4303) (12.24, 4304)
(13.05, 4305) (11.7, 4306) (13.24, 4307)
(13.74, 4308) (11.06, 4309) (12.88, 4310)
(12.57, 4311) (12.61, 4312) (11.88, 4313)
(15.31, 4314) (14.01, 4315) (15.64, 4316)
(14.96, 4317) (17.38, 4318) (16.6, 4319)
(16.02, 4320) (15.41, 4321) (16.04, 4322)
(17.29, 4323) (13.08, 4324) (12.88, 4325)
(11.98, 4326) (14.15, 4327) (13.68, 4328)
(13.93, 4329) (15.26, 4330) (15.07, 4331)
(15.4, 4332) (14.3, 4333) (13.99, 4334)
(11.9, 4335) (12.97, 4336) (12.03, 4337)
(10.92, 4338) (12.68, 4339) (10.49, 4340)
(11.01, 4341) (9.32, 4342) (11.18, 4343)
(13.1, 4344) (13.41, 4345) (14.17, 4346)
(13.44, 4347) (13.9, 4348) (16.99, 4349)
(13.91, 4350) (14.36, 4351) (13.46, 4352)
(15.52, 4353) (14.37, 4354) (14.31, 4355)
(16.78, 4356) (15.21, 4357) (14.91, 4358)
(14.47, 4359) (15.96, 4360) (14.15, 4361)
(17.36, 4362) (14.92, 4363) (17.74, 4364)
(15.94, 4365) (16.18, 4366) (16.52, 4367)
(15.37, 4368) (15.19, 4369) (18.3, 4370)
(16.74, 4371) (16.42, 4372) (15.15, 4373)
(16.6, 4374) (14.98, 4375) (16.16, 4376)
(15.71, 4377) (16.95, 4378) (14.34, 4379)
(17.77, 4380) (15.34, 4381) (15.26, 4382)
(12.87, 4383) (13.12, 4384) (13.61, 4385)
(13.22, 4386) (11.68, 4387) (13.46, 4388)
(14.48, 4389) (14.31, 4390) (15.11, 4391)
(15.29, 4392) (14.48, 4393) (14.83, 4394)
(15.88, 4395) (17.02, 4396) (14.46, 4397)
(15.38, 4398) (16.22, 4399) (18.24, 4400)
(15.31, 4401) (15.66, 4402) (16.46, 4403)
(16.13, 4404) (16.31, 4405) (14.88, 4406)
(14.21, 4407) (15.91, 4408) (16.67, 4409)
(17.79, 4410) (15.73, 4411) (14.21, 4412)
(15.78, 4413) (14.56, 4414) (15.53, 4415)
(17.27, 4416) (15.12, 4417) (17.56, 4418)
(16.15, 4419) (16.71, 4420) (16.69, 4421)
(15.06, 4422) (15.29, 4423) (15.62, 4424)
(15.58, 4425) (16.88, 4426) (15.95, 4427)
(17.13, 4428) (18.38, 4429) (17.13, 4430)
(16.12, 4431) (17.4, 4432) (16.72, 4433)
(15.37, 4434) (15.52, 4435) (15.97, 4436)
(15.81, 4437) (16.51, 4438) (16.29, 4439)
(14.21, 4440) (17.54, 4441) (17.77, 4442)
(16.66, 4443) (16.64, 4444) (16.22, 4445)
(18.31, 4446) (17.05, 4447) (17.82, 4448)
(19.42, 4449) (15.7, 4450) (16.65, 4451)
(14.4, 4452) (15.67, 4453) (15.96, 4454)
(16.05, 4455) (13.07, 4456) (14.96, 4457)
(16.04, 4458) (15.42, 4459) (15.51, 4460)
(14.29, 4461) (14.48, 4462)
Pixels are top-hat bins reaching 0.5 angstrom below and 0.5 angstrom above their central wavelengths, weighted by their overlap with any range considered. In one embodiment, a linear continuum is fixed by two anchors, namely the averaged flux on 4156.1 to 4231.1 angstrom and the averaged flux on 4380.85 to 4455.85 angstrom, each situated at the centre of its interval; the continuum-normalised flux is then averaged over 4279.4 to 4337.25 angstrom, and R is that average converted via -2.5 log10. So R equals 0.08 mag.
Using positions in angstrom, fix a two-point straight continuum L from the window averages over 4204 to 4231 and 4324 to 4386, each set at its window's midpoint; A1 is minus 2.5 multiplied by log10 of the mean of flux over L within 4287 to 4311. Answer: 0.10 mag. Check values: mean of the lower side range 14.5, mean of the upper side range 14.5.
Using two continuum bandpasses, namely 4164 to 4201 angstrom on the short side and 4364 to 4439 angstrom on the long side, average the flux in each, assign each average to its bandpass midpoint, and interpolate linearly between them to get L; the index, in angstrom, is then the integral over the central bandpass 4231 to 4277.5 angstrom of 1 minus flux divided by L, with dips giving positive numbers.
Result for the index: 0.8 angstrom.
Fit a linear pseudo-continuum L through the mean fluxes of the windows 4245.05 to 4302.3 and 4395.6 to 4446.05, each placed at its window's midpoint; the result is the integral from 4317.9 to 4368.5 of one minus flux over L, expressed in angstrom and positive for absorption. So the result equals 2.64 angstrom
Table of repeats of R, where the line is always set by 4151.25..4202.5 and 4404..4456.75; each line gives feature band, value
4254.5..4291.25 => 0.033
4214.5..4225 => -0.039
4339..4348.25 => 0.254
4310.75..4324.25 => 0.014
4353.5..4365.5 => 0.004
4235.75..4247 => 0.017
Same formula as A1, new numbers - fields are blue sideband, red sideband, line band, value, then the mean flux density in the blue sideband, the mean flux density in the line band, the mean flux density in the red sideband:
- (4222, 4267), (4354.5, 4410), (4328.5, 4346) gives 0.18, 14.2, 12.8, 15.5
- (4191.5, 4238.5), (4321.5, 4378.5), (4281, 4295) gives 0.01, 14.3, 14.3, 14.5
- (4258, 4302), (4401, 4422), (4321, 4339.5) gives 0.07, 14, 13.8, 15.9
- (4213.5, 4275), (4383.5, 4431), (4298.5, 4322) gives 0.09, 14.3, 13.7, 15.6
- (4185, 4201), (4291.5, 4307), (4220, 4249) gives -0.05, 14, 14.2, 13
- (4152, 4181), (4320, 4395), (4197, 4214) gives -0.06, 13.8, 14.8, 14.5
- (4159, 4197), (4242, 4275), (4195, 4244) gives -0.02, 13.9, 14.4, 14.3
